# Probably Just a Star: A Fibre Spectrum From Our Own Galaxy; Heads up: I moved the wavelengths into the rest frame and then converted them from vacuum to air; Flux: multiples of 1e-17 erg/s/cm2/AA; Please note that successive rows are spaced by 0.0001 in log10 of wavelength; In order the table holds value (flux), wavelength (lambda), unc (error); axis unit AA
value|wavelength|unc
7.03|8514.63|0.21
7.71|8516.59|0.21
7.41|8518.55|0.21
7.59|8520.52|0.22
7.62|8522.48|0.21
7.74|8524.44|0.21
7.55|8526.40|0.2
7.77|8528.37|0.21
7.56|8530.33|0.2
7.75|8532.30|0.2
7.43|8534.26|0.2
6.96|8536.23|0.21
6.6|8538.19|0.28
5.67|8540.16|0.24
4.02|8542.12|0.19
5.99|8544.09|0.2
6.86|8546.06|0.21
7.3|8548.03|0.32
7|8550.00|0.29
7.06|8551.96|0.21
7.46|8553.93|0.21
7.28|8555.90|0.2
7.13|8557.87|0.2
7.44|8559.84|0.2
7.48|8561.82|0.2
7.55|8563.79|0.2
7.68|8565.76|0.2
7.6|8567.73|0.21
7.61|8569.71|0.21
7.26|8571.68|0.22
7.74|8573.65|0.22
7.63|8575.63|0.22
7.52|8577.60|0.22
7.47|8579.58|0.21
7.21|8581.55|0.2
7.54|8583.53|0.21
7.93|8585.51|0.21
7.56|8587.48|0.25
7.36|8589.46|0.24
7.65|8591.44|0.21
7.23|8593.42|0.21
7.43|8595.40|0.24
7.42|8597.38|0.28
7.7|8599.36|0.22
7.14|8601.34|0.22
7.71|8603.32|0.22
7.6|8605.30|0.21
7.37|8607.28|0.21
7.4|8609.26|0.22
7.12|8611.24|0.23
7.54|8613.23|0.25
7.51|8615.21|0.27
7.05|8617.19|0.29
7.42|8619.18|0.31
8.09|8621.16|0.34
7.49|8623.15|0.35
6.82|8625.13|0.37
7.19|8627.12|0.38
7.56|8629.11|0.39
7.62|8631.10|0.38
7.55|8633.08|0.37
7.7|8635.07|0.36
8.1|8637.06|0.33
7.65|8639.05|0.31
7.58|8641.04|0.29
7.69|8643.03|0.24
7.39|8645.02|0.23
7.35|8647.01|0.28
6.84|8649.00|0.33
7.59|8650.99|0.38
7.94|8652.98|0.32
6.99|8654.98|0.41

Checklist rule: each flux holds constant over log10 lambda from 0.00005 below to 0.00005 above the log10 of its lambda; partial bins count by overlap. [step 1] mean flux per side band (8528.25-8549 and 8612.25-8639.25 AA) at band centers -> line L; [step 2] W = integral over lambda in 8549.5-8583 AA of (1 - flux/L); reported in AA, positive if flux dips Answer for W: -2.34 AA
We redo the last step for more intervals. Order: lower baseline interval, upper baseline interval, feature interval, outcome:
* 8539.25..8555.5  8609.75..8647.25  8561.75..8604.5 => -3.8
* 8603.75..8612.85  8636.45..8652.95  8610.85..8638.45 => -0.1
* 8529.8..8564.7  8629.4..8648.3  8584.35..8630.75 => -0.5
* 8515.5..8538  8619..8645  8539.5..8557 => 2.3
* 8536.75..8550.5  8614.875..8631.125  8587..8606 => -1.3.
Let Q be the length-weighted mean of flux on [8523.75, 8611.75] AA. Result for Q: 7.28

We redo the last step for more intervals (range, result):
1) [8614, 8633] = 7.43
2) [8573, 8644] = 7.51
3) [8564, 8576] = 7.58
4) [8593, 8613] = 7.42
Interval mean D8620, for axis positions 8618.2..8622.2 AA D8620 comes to 7.75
